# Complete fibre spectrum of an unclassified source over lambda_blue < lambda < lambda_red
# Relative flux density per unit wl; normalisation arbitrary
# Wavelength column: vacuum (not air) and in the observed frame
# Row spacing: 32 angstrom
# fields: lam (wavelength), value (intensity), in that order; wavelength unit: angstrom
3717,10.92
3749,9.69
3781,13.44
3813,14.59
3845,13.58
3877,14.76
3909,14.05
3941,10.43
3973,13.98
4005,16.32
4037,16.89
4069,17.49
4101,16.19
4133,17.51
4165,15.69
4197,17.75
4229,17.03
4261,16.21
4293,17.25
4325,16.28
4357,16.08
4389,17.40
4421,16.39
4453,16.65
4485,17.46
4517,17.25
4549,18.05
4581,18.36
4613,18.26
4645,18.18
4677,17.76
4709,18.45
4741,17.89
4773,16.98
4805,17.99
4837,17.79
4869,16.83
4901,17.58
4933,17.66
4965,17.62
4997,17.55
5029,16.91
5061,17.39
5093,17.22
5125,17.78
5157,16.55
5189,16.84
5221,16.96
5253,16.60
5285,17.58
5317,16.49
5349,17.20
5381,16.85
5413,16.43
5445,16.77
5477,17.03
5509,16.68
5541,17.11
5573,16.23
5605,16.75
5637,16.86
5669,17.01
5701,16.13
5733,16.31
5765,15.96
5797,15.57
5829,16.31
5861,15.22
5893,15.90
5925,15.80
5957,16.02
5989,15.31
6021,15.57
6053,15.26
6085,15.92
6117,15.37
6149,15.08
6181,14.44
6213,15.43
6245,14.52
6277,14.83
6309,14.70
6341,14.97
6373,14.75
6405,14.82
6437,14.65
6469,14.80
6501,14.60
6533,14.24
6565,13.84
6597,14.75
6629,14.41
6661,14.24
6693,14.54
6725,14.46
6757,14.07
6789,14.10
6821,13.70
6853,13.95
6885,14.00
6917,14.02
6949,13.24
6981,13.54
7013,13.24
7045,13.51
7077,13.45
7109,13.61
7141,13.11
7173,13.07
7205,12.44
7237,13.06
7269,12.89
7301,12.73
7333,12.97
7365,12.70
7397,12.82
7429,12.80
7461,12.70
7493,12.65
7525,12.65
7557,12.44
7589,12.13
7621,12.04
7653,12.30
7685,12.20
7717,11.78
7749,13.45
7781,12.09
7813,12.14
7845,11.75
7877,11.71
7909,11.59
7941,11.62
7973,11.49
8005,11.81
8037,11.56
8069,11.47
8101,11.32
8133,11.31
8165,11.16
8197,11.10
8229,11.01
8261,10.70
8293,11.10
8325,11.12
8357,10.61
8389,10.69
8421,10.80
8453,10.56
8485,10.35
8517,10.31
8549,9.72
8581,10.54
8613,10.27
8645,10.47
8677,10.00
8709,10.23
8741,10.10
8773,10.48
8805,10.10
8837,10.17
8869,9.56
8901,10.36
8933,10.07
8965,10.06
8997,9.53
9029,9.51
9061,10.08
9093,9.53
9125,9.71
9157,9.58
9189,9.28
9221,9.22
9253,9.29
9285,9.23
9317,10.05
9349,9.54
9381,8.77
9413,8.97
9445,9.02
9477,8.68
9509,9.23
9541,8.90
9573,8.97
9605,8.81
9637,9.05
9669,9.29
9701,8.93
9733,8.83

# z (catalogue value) 0.00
